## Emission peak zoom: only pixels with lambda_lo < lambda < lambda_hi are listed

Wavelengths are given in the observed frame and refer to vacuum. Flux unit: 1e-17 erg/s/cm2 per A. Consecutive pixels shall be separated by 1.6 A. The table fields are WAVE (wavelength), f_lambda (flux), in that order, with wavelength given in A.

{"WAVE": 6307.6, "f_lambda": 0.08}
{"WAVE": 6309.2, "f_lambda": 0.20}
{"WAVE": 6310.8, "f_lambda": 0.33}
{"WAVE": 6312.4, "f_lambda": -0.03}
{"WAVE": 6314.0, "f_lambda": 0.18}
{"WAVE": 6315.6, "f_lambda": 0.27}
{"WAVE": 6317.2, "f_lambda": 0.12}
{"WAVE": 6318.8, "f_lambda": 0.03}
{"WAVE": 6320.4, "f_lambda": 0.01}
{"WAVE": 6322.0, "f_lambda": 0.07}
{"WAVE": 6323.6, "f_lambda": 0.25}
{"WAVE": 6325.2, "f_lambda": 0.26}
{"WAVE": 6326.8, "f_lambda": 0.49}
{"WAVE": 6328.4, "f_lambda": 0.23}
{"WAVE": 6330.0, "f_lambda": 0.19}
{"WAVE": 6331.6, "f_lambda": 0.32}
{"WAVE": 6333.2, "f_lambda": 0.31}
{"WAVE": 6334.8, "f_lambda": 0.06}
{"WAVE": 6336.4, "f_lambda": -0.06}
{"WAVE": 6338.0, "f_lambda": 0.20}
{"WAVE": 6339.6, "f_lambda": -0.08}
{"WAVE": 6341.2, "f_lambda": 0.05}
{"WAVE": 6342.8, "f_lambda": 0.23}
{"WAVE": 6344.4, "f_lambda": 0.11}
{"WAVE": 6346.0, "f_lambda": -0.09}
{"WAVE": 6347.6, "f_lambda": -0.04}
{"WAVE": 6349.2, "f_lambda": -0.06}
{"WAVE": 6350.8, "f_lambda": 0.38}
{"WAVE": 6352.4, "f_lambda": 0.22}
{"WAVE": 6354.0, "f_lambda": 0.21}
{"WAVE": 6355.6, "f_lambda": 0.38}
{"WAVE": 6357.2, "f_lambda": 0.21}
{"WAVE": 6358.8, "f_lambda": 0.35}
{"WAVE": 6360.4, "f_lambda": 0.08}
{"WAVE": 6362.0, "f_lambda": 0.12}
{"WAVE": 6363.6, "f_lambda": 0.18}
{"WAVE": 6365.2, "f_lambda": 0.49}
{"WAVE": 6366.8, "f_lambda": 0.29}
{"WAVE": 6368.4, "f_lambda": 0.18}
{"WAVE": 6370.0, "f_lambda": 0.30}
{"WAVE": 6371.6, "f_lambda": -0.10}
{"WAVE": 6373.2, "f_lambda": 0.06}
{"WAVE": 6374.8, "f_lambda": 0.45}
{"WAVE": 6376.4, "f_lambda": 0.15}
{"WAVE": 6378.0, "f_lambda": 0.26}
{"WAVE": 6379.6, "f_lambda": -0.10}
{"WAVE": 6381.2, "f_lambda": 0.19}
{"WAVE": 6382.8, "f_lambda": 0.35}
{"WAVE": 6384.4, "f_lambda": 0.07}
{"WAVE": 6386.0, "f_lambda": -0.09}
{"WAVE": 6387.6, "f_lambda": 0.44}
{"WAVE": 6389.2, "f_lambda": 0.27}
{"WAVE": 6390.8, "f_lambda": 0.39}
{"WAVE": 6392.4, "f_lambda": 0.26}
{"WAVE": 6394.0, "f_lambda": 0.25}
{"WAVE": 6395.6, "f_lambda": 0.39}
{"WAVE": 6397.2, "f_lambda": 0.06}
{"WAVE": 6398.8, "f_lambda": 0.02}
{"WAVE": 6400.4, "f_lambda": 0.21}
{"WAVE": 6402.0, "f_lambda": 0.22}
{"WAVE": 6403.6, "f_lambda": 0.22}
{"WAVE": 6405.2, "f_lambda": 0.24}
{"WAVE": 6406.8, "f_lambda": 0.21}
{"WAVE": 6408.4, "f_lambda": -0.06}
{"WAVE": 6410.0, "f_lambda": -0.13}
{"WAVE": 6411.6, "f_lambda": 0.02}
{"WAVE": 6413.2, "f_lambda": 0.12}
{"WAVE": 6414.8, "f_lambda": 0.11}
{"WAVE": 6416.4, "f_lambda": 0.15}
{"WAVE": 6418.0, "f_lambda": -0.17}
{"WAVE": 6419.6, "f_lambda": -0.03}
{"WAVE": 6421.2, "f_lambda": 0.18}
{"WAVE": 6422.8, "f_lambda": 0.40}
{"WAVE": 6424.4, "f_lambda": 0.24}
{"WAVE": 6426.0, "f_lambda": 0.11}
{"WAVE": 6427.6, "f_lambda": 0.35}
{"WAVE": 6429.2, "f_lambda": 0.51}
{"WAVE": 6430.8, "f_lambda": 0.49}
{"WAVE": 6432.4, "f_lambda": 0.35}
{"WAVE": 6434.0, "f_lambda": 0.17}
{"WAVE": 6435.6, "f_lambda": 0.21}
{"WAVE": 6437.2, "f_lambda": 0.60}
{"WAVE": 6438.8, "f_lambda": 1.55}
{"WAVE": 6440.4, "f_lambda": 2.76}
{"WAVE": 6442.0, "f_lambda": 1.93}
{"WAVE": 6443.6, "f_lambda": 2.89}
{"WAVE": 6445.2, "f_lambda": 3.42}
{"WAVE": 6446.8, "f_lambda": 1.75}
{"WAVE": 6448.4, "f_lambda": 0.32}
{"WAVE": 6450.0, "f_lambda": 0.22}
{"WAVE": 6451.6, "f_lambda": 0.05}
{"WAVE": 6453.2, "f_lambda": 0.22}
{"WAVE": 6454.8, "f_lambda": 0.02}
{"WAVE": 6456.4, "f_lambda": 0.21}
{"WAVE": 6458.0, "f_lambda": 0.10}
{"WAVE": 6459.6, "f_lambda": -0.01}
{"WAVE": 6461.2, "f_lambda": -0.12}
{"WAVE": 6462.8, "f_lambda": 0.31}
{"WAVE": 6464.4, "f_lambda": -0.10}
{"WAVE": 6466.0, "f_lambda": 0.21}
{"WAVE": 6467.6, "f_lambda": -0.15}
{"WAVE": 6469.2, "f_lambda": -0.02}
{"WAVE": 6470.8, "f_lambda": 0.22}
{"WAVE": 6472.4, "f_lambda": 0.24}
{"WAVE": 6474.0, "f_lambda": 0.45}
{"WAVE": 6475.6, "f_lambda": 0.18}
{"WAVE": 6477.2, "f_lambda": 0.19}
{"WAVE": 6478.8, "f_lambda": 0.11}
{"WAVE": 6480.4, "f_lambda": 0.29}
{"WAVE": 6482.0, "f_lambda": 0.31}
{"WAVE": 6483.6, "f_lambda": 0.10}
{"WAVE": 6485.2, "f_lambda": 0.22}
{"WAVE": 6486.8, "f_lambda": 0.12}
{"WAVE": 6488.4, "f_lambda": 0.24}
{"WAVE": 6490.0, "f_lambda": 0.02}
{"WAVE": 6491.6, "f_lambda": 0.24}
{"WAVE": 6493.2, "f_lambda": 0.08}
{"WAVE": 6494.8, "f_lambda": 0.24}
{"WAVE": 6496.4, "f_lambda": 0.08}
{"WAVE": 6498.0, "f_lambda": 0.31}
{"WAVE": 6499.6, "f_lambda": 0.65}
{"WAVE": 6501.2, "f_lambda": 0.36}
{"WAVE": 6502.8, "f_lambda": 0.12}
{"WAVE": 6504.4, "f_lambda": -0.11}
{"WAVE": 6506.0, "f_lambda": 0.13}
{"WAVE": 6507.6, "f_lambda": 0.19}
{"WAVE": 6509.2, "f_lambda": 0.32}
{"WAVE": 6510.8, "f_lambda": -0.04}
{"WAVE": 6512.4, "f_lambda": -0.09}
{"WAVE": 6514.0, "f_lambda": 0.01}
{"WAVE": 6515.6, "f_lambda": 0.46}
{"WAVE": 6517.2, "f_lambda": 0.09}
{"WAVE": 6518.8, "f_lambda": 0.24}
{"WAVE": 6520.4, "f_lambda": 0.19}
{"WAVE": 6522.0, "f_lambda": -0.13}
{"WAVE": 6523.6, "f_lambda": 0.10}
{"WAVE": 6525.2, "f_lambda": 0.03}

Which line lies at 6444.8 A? [O II]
